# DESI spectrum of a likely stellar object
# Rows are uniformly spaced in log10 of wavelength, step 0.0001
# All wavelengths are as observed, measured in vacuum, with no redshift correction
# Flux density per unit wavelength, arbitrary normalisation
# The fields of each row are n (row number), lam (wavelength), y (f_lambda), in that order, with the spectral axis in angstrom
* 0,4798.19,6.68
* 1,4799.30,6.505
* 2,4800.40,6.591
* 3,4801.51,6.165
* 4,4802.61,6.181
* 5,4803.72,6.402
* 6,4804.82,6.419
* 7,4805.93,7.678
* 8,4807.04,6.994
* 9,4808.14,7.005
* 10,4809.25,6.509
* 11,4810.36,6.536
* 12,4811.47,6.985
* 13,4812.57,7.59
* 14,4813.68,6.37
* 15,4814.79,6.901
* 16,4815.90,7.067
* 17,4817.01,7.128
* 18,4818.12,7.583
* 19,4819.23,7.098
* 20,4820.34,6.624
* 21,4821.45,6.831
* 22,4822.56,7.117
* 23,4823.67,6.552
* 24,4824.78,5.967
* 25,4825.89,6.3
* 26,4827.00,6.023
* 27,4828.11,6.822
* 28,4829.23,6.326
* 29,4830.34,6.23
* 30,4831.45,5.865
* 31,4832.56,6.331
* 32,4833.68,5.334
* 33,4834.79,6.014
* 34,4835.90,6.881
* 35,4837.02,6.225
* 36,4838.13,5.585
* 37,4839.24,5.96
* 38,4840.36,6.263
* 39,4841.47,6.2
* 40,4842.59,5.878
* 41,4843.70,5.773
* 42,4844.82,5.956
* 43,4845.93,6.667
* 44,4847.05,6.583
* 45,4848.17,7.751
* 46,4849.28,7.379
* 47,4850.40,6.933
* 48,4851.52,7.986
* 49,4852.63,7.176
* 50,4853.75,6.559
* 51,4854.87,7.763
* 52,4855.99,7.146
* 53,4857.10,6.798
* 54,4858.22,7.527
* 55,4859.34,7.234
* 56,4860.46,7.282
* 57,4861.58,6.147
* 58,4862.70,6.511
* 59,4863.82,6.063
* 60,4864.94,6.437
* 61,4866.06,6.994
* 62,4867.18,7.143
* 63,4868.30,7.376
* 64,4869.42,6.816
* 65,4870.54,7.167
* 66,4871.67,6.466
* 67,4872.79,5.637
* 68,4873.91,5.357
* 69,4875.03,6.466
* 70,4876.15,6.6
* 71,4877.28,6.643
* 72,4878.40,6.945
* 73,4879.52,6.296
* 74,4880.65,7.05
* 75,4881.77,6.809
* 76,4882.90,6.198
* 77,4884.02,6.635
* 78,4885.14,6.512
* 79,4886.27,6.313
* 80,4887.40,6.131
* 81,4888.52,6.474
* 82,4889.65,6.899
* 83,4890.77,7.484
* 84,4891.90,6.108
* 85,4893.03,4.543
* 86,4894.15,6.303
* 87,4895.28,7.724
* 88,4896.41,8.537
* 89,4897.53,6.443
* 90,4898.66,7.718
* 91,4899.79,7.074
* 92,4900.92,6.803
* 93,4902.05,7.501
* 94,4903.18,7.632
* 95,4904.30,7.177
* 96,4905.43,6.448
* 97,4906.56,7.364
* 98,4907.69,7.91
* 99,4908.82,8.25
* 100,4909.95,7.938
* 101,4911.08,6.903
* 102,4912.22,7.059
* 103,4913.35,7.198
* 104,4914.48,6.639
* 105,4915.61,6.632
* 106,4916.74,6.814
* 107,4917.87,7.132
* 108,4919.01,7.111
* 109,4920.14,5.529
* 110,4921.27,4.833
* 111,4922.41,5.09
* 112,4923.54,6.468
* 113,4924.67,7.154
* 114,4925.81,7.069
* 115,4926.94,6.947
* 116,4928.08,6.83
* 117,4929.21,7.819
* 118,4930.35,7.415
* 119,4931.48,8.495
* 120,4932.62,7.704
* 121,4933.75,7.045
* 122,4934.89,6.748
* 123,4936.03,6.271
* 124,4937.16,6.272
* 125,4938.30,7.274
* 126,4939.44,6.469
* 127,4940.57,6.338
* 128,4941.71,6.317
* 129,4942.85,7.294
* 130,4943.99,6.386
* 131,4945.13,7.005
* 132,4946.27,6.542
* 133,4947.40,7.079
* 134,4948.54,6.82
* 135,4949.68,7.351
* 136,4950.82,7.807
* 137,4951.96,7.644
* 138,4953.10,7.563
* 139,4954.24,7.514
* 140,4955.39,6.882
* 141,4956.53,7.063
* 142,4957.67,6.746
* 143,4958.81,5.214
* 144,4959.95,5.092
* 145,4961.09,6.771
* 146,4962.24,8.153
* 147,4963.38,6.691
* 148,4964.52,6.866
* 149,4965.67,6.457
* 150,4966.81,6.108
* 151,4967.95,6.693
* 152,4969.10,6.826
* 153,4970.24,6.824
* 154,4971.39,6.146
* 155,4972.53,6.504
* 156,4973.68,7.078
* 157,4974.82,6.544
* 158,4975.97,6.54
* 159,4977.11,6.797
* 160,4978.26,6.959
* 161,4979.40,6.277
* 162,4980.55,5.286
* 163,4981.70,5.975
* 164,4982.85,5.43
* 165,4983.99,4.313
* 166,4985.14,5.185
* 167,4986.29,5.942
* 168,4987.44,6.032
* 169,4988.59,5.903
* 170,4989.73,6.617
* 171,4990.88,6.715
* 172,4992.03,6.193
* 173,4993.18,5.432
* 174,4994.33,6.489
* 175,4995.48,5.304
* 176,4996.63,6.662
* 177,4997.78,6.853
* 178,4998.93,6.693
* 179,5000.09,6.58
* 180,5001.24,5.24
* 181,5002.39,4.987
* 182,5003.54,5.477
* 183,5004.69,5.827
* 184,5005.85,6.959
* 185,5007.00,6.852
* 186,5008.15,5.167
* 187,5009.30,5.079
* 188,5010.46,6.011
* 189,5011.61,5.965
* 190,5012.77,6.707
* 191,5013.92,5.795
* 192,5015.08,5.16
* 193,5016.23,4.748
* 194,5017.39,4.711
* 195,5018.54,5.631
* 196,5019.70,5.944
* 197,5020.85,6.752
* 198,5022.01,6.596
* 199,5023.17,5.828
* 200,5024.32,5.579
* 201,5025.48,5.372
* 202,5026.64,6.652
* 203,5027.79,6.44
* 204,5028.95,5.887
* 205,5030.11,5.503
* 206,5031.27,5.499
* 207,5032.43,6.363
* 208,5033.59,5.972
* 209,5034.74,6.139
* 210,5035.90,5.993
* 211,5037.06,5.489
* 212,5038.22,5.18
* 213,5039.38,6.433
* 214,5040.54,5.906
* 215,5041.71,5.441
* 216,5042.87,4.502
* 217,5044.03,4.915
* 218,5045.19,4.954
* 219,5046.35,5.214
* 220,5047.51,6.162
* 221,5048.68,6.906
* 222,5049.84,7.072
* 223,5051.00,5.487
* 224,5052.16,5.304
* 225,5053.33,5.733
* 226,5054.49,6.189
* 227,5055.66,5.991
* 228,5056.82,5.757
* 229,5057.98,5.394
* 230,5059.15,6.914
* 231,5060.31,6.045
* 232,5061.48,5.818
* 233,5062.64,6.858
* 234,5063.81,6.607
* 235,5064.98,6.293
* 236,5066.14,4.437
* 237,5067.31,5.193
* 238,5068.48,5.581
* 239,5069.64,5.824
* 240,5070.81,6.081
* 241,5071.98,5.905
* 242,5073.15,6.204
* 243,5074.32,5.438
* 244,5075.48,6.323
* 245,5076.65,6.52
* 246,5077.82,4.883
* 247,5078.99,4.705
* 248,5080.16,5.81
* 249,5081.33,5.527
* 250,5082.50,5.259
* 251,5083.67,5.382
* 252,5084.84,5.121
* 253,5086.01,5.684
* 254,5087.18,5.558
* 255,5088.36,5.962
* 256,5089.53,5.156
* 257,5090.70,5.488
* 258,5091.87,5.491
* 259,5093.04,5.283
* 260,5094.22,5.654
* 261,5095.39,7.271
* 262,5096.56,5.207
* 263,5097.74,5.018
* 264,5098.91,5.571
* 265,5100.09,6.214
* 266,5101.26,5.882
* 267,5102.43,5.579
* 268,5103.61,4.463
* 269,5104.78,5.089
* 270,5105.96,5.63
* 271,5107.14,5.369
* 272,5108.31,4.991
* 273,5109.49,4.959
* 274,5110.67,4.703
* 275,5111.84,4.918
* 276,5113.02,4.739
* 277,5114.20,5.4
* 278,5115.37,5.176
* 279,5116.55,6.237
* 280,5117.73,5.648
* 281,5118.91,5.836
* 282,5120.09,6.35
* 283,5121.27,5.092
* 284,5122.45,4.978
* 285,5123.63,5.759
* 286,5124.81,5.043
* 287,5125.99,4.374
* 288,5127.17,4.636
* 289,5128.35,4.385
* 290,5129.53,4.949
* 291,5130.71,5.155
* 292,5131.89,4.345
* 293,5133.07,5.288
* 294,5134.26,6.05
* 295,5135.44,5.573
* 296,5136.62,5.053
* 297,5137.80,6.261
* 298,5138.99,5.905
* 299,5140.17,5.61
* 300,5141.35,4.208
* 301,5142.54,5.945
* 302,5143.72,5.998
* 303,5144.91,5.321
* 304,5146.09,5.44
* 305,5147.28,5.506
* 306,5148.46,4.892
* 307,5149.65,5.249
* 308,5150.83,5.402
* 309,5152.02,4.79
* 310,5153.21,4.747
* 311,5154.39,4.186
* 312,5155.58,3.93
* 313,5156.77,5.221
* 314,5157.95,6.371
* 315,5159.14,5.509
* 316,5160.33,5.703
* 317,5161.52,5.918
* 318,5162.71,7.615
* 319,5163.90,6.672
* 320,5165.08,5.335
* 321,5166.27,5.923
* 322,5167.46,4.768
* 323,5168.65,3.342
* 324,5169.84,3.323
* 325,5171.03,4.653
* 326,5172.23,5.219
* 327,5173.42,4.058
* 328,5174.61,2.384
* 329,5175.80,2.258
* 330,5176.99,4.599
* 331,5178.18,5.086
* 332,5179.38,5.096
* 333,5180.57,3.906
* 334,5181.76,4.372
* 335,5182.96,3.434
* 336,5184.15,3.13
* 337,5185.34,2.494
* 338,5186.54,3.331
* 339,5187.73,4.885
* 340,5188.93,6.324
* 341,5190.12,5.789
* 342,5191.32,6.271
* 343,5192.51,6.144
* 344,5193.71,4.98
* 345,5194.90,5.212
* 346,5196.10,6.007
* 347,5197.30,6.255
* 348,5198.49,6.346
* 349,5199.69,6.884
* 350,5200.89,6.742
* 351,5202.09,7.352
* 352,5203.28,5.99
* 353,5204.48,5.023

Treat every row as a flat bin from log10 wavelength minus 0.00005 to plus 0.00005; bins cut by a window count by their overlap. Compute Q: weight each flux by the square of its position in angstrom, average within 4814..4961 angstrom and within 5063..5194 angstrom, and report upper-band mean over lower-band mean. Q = 0.85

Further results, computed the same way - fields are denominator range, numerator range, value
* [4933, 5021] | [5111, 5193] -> 0.85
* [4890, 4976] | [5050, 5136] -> 0.86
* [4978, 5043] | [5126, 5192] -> 0.89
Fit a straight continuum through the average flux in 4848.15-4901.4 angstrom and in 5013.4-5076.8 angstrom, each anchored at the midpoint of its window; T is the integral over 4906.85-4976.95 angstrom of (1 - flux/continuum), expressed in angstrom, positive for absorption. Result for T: -4.8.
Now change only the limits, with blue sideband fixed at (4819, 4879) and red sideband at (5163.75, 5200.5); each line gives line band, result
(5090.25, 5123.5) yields -1.6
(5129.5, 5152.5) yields -1.6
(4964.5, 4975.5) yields -1.2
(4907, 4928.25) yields -2.1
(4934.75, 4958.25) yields -3.4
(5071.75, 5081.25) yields -0.6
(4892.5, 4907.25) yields -1.7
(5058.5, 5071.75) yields -1.3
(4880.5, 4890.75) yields -0.3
